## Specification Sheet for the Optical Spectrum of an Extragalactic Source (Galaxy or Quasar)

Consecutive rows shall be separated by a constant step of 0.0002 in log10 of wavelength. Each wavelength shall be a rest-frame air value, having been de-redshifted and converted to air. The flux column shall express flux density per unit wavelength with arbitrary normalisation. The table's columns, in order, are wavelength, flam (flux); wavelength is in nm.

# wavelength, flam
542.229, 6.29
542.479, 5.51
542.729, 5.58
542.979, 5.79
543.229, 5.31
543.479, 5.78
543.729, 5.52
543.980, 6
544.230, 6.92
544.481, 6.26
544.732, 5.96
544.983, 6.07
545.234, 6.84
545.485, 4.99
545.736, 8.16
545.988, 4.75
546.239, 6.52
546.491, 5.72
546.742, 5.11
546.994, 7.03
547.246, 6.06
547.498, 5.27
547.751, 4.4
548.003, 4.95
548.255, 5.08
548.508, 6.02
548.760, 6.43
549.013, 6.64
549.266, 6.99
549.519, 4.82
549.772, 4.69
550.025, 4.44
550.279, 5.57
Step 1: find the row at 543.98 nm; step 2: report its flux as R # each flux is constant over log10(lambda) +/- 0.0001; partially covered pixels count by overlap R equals 6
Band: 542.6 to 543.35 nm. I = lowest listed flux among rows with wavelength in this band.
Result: 5.31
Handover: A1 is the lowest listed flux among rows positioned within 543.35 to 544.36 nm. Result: 5.52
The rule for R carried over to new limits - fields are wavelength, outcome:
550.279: 5.57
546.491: 5.72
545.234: 6.84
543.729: 5.52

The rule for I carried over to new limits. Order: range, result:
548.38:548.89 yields 6.02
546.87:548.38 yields 4.4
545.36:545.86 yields 4.99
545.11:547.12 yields 4.75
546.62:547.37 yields 5.11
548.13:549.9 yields 4.69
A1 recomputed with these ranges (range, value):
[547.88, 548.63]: 4.95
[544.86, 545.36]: 6.07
